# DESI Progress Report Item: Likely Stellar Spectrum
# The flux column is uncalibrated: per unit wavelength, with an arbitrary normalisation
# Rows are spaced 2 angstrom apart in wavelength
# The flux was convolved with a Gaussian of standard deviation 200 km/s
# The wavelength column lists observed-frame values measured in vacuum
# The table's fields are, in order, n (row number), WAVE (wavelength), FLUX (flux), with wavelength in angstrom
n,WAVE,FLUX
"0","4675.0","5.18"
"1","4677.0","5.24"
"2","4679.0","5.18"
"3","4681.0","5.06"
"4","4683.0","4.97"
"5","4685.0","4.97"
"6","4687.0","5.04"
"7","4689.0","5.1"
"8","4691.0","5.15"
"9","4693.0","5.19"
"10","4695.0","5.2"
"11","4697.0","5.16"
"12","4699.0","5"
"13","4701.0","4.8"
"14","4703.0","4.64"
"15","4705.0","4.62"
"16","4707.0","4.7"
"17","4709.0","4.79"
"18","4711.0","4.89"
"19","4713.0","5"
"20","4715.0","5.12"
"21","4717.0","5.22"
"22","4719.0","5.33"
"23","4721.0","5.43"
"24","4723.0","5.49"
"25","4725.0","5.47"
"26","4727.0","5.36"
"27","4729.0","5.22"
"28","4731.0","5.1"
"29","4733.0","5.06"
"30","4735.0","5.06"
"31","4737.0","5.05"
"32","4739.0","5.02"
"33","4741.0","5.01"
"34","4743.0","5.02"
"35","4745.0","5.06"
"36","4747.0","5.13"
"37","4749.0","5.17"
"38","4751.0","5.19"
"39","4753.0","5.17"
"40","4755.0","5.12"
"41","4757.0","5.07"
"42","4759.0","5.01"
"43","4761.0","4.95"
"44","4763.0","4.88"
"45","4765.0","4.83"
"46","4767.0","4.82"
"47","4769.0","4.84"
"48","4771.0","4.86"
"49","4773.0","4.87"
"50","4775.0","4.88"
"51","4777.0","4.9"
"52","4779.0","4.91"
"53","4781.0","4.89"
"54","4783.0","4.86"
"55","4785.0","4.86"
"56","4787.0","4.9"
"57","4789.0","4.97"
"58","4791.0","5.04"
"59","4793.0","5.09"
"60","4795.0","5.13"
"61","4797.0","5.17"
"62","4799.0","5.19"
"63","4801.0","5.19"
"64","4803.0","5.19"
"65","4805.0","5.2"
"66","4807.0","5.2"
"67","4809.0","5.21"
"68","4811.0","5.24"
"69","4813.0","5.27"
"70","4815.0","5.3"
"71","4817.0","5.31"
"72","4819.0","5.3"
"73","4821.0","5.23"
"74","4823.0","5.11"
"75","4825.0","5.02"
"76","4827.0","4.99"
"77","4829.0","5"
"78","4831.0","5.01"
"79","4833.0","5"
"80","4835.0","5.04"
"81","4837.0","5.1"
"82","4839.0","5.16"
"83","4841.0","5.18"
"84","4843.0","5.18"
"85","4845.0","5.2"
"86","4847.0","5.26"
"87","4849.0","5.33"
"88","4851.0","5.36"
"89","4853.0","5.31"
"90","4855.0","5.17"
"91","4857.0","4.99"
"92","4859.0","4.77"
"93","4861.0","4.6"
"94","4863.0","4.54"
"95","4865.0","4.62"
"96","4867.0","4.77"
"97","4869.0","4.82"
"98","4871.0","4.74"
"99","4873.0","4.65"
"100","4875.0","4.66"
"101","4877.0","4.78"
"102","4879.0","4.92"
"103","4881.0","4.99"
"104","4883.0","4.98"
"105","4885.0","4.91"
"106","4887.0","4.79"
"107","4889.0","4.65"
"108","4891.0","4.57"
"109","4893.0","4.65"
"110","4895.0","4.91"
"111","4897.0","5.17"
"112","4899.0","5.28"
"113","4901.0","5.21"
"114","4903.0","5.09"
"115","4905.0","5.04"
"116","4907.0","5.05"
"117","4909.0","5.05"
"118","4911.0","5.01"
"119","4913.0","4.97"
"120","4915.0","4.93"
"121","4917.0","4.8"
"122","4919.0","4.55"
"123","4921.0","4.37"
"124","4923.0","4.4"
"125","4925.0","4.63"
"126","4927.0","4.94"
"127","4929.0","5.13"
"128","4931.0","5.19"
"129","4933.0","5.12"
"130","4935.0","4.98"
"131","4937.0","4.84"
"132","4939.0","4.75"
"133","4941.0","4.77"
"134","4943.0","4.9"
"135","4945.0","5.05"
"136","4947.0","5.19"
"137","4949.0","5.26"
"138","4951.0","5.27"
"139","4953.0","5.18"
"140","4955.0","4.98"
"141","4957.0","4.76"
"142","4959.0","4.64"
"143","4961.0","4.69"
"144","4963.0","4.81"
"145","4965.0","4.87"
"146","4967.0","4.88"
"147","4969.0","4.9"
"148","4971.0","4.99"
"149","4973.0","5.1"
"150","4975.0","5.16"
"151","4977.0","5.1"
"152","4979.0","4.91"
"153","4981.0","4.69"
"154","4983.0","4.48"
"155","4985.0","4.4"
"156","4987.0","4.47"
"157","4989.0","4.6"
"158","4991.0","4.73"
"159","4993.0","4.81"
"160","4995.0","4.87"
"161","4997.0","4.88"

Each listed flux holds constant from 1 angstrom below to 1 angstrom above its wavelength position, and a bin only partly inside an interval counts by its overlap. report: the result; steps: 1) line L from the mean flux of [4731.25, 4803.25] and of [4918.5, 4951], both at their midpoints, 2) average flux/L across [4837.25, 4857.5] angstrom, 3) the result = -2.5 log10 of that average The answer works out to -0.06 mag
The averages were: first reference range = 5.01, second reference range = 4.9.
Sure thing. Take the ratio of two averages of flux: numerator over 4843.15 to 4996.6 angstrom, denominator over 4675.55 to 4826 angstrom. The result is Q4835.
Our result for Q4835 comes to 1.0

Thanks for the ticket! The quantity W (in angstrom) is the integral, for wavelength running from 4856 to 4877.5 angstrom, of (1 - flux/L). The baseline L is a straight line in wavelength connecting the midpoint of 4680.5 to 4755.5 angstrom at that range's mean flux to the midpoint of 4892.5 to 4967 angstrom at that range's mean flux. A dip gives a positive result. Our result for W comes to 1.1 angstrom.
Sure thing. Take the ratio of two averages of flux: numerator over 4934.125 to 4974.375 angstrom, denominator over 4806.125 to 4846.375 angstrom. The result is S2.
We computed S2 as 0.96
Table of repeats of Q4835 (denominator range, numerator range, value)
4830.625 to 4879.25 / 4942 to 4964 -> 1.00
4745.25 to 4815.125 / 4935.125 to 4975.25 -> 0.98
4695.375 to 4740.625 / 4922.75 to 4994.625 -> 0.96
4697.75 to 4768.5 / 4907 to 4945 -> 0.96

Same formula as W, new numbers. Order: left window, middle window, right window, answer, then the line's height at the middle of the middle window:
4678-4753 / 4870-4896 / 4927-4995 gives 0.9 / 4.96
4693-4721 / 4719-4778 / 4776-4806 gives -0.8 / 5.01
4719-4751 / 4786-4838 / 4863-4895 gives -1.8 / 4.96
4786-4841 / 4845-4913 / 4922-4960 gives 1.4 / 5.04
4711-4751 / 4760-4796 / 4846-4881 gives 1.1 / 5.07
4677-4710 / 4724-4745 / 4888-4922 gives -0.7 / 4.97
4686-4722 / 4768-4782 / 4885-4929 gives 0.3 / 4.97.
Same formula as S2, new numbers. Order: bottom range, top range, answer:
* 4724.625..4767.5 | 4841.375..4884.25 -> 0.97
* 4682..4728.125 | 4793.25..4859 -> 1.02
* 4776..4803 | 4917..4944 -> 0.96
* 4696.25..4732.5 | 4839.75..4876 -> 0.98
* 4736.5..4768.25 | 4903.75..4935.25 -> 0.97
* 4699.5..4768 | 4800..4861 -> 1.02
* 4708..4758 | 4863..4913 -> 0.95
